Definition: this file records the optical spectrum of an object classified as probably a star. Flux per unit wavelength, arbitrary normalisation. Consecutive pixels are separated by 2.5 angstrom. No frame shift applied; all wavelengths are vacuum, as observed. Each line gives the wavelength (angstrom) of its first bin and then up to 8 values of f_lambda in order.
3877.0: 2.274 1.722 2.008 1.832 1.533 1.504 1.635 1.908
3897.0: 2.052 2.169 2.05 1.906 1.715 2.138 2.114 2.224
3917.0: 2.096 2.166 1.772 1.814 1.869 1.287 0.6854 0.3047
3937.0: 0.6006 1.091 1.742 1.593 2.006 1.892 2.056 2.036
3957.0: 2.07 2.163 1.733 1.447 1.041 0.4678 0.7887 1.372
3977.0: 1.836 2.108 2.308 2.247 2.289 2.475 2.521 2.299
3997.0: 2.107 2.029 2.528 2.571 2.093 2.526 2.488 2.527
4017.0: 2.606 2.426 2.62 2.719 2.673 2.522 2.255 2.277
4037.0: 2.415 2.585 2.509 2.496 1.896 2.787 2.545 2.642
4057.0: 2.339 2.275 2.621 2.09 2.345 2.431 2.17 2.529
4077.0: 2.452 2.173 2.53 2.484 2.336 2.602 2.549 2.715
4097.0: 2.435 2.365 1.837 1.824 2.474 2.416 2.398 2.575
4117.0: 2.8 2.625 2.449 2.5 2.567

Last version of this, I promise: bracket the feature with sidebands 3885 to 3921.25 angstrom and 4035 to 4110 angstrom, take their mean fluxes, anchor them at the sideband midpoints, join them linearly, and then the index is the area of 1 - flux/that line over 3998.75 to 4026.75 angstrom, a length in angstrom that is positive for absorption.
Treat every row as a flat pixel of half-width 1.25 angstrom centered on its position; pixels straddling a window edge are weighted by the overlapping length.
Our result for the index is -3.1 angstrom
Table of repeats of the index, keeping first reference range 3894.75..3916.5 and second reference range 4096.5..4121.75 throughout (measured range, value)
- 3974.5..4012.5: -1.3 angstrom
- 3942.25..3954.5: 1.3 angstrom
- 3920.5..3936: 5.9 angstrom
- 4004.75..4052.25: -4.9 angstrom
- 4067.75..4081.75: -0.3 angstrom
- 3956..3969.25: 3.4 angstrom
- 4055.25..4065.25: -0.3 angstrom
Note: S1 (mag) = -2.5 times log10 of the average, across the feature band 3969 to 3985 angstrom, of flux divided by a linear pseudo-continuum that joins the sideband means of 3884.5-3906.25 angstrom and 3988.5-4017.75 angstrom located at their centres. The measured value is 0.37 mag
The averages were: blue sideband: 1.84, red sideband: 2.39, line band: 1.61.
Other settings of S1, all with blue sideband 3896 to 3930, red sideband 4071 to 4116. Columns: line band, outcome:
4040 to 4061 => -0.07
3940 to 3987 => 0.21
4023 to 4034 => -0.13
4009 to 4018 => -0.15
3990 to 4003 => -0.07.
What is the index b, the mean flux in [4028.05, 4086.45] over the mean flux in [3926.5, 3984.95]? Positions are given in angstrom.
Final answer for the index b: 1.59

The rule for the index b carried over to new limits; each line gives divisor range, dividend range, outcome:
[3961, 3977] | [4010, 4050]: 2.09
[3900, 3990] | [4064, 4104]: 1.39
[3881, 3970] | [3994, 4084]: 1.43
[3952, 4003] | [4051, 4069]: 1.27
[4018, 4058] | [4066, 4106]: 0.95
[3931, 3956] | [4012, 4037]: 1.77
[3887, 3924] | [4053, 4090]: 1.23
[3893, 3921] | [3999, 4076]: 1.19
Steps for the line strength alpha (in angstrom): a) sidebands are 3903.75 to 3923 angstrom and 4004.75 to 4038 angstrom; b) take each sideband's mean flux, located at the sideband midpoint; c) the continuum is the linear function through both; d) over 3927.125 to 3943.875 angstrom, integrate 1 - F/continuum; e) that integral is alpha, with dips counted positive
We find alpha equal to 8.5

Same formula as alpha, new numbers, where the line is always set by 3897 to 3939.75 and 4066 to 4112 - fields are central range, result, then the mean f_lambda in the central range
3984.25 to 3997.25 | -2.5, 2.35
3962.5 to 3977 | 5.8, 1.13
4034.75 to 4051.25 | -1.9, 2.44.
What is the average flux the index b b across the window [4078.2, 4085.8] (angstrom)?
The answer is 2.4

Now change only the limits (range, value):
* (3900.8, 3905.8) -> 1.97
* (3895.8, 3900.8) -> 2.11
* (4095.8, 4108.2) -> 2.18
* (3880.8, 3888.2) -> 1.79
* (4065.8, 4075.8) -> 2.37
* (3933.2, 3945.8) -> 1.07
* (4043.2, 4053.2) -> 2.43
